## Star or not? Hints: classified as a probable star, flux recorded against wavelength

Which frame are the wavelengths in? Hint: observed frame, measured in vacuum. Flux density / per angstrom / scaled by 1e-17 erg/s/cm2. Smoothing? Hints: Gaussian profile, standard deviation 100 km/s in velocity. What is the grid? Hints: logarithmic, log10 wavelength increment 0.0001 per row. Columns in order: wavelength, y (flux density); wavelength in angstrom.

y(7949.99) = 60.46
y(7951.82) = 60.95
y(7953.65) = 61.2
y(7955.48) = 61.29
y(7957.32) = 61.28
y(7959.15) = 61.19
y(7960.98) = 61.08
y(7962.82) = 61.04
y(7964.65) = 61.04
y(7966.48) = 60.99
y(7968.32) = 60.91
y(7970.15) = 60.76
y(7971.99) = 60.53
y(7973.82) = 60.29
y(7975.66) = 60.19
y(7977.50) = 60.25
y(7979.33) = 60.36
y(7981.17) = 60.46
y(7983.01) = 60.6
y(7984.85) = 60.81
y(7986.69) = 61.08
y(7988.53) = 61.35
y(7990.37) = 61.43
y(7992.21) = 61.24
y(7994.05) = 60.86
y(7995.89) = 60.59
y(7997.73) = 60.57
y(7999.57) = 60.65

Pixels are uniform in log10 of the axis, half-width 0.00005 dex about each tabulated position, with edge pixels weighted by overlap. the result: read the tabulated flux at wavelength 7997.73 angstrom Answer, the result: 60.57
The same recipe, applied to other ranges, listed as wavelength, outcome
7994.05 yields 60.86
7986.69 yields 61.08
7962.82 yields 61.04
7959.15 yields 61.19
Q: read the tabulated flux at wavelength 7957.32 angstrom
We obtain 61.28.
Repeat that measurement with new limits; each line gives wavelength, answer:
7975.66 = 60.19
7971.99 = 60.53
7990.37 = 61.43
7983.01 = 60.6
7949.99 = 60.46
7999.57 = 60.65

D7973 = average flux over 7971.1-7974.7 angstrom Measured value 60.5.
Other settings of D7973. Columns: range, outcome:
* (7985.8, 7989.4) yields 61.2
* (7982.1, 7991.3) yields 61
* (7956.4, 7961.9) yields 61.2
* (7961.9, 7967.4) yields 61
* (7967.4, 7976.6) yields 60.5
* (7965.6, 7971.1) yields 60.8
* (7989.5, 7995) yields 61.2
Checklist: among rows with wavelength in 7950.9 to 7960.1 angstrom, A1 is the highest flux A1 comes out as 61.29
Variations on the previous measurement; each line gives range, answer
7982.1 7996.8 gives 61.43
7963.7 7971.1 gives 61.04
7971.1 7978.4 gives 60.53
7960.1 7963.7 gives 61.08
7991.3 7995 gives 61.24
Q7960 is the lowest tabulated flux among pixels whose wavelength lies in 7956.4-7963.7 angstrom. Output 61.04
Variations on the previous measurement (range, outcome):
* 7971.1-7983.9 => 60.19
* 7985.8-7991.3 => 61.08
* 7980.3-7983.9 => 60.46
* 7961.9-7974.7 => 60.29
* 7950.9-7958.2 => 60.95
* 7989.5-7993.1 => 61.24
